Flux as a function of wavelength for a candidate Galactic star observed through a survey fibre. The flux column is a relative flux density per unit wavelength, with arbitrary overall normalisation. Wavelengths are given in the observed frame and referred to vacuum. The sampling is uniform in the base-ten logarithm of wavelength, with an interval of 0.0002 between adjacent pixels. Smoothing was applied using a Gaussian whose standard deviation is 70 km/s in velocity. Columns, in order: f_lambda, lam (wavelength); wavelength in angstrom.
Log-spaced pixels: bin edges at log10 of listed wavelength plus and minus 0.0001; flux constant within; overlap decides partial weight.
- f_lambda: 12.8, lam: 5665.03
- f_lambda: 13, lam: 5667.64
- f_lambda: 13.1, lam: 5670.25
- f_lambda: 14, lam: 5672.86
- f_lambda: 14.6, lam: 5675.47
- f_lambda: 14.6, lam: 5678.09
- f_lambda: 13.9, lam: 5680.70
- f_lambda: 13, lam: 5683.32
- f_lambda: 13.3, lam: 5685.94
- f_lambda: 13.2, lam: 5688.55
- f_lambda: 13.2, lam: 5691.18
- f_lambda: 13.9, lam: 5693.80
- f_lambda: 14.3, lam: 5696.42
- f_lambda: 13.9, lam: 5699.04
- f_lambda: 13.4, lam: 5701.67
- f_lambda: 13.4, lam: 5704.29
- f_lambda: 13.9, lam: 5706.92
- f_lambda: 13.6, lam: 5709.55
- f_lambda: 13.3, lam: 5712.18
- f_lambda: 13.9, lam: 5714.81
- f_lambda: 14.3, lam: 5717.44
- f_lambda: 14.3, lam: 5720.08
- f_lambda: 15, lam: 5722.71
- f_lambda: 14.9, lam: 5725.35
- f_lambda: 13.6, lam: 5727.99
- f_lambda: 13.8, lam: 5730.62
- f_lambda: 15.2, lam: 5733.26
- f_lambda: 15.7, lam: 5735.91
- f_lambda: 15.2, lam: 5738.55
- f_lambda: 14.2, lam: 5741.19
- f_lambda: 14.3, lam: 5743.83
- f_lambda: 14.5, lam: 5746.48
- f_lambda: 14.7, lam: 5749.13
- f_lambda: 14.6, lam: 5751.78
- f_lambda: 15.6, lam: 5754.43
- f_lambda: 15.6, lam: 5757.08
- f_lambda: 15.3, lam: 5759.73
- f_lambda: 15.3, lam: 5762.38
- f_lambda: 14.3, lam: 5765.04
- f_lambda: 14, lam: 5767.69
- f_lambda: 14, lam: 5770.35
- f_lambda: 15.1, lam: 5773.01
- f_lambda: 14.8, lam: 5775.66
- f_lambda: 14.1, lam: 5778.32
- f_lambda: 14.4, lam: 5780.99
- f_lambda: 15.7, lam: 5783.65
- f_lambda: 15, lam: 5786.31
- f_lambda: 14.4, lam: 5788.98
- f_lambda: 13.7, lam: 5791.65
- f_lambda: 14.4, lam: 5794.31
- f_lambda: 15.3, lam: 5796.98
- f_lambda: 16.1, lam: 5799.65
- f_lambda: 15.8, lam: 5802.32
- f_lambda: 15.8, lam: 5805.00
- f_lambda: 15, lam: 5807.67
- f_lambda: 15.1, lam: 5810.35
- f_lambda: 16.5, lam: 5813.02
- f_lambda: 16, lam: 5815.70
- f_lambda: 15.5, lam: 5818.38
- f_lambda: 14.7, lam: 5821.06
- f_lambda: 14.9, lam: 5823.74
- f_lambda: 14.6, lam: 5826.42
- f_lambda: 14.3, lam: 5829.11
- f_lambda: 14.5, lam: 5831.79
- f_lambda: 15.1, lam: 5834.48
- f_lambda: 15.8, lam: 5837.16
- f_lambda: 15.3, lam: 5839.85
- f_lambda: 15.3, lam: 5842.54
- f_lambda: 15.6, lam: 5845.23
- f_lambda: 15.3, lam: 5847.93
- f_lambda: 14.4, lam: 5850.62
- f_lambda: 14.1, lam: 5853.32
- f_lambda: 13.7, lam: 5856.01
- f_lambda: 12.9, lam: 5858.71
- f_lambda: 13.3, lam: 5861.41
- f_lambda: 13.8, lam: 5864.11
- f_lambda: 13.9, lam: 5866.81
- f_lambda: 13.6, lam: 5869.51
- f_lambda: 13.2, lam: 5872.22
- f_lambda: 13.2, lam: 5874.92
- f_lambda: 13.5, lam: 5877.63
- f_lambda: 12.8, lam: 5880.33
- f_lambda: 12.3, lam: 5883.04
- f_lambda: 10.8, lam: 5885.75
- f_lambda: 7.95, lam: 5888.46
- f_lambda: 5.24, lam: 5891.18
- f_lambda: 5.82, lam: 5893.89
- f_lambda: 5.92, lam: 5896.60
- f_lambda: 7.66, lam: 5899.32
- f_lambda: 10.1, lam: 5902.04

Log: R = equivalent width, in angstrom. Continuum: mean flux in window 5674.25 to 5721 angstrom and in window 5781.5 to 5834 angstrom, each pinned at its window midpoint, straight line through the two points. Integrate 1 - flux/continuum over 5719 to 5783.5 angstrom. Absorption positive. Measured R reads -1.3 angstrom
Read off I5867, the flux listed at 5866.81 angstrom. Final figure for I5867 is 13.9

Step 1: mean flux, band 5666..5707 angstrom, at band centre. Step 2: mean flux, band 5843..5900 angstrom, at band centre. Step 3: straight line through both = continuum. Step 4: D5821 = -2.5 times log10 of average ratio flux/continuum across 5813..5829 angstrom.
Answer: -0.218 mag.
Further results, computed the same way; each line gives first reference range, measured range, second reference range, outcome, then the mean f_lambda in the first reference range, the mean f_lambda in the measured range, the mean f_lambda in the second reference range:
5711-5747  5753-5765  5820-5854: -0.05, 14.4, 15.3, 14.9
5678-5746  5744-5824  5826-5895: -0.11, 14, 15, 13.1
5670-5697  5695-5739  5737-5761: 0.01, 13.7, 14.2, 14.9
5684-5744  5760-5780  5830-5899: -0.08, 14.1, 14.6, 12.6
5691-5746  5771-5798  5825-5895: -0.08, 14.2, 14.7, 13.1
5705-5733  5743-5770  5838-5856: -0.03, 14.1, 14.8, 14.9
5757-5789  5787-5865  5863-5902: -0.17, 14.8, 14.9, 10.6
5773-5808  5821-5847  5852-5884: -0.07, 15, 15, 13.4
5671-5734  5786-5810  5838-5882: -0.08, 13.9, 15.1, 14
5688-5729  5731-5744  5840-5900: -0.10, 13.9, 14.9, 12.1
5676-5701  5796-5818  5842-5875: -0.13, 13.7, 15.7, 14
